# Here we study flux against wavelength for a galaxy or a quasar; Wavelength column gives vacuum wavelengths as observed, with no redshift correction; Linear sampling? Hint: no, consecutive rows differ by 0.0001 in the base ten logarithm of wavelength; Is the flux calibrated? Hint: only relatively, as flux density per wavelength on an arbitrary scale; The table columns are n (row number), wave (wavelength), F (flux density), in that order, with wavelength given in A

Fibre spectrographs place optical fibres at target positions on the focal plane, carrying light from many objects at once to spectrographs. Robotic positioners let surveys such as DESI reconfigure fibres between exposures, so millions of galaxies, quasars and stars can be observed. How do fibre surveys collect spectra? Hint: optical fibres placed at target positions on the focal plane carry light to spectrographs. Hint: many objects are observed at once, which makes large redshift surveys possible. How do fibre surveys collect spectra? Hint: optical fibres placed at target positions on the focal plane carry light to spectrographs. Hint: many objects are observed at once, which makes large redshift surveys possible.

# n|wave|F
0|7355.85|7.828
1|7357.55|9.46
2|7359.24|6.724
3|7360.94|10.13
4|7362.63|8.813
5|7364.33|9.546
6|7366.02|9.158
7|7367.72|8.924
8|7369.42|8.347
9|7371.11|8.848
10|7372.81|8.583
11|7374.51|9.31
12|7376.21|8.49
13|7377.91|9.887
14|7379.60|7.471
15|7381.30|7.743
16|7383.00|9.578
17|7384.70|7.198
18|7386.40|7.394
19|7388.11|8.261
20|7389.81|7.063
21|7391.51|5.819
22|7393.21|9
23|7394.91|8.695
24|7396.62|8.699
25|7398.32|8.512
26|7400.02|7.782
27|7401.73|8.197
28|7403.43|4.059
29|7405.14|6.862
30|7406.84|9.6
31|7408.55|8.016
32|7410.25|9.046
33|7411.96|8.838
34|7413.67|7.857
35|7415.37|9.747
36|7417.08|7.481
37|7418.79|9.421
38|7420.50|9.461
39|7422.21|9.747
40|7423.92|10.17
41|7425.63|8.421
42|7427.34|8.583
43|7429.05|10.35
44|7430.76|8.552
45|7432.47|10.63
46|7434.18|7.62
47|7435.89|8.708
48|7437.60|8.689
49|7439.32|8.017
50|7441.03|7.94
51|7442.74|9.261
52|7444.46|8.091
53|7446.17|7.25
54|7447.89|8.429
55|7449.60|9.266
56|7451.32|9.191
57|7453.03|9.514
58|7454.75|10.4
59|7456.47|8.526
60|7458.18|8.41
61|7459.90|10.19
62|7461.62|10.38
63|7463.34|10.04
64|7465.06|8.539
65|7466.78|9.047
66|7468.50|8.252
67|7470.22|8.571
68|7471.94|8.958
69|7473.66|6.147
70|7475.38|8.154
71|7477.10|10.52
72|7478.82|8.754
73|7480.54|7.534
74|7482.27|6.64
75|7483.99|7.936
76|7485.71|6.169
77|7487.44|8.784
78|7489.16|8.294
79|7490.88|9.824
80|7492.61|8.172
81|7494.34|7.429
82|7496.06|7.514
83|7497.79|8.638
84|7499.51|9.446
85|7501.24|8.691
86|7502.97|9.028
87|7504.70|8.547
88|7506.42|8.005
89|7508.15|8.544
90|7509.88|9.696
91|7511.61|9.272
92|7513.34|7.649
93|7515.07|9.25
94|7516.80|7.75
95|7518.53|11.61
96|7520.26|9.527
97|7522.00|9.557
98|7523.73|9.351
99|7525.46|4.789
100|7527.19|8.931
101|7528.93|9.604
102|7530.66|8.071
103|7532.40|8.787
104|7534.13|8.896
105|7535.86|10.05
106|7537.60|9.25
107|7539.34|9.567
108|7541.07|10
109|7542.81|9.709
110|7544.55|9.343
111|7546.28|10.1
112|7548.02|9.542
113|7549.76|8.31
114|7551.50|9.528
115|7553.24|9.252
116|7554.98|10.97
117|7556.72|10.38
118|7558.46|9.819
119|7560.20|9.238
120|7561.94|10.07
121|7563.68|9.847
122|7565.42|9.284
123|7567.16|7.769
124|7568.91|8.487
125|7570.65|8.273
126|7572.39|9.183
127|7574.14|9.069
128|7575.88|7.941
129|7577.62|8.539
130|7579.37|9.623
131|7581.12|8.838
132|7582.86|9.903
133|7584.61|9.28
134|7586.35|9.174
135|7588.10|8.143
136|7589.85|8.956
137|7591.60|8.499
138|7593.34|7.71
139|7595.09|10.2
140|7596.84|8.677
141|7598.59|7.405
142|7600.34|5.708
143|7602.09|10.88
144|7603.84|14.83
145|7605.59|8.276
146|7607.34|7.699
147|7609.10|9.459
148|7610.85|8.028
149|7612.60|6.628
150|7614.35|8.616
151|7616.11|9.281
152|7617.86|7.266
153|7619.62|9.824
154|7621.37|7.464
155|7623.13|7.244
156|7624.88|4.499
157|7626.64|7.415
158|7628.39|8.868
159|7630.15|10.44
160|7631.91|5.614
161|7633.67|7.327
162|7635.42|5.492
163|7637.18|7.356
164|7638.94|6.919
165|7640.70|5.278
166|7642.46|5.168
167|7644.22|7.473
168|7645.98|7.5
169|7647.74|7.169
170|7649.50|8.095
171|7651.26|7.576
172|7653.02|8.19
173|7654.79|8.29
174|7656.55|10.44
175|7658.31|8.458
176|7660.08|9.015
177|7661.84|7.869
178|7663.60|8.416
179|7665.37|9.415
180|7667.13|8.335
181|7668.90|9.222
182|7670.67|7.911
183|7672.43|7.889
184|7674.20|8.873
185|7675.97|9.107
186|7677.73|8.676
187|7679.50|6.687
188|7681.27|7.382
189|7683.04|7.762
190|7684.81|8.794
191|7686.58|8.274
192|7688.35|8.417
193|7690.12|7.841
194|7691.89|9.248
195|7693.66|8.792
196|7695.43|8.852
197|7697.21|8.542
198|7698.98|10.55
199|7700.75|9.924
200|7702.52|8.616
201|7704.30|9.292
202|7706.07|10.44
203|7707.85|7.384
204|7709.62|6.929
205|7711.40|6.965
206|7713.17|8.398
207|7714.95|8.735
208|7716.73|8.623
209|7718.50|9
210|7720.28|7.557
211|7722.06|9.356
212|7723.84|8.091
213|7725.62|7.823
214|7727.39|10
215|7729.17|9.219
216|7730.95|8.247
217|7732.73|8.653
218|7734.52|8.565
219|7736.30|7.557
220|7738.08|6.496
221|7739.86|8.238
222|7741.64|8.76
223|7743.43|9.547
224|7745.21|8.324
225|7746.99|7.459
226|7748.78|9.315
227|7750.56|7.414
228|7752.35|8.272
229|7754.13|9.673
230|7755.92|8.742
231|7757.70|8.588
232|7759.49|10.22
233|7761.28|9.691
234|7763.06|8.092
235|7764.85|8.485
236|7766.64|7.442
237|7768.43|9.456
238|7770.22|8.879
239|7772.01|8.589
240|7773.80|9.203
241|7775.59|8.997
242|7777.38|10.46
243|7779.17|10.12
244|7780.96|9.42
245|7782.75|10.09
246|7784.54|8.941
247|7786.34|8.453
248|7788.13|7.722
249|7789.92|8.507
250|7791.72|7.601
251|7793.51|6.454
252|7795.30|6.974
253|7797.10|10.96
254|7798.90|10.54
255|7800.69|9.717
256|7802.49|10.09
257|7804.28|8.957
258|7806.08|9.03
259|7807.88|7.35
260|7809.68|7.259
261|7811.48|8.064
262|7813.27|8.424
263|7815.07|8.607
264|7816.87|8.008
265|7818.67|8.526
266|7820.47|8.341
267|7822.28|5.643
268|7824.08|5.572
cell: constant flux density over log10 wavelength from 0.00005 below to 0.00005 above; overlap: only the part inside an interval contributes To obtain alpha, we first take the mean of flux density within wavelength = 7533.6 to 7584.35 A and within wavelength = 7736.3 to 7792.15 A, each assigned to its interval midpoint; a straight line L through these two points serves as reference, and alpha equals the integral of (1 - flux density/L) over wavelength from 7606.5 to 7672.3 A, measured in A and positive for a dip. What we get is 9.3 A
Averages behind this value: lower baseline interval 9.34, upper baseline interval 8.74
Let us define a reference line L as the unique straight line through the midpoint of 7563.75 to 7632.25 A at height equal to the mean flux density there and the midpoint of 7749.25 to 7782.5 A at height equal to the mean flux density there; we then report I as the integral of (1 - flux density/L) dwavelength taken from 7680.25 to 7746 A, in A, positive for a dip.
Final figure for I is 2.7 A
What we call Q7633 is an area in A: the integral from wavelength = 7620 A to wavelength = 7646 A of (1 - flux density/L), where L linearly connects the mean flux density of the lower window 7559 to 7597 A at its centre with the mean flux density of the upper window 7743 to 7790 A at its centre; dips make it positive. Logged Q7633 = 5.7 A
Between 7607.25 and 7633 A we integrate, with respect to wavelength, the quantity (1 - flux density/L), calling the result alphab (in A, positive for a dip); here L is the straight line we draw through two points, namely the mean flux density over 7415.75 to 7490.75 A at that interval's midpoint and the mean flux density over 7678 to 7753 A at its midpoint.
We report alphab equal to 1.98 A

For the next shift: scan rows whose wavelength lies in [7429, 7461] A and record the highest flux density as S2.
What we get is 10.63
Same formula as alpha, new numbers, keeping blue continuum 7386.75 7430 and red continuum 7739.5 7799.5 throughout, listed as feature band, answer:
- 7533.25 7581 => -4.3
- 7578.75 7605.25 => -1.8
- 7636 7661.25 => 3.1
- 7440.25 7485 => -1.3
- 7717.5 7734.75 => 0.2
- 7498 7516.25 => -0.6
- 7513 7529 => -0.5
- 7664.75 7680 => 0.4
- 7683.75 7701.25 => -0.3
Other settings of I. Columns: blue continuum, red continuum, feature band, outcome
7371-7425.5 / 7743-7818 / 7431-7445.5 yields -0.4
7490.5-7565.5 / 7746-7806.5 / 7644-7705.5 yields 3.3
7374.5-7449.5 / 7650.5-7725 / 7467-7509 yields 0.8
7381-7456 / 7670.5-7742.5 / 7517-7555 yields -3.4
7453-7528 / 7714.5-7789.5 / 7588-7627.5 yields 1.4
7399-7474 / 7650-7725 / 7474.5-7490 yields 1.1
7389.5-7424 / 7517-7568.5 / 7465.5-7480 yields 0.4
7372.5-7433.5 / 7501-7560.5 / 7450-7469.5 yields -1.2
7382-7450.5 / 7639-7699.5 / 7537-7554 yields -2.4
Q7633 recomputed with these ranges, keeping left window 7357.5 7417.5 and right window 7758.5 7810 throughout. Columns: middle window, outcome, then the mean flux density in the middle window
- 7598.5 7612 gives -0.7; 9.08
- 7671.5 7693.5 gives 1.2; 8.27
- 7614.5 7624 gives 0.4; 8.24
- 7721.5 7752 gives 1.5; 8.4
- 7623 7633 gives 1.5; 7.35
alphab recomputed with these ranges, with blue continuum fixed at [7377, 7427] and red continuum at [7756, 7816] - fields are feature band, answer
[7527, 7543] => -1.54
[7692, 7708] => -0.98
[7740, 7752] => 0.44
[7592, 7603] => 0.14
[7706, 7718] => 0.88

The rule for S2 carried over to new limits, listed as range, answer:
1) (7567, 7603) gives 10.88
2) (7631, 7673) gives 10.44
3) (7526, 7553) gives 10.1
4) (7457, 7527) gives 11.61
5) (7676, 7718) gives 10.55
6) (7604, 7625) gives 9.824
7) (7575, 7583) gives 9.903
